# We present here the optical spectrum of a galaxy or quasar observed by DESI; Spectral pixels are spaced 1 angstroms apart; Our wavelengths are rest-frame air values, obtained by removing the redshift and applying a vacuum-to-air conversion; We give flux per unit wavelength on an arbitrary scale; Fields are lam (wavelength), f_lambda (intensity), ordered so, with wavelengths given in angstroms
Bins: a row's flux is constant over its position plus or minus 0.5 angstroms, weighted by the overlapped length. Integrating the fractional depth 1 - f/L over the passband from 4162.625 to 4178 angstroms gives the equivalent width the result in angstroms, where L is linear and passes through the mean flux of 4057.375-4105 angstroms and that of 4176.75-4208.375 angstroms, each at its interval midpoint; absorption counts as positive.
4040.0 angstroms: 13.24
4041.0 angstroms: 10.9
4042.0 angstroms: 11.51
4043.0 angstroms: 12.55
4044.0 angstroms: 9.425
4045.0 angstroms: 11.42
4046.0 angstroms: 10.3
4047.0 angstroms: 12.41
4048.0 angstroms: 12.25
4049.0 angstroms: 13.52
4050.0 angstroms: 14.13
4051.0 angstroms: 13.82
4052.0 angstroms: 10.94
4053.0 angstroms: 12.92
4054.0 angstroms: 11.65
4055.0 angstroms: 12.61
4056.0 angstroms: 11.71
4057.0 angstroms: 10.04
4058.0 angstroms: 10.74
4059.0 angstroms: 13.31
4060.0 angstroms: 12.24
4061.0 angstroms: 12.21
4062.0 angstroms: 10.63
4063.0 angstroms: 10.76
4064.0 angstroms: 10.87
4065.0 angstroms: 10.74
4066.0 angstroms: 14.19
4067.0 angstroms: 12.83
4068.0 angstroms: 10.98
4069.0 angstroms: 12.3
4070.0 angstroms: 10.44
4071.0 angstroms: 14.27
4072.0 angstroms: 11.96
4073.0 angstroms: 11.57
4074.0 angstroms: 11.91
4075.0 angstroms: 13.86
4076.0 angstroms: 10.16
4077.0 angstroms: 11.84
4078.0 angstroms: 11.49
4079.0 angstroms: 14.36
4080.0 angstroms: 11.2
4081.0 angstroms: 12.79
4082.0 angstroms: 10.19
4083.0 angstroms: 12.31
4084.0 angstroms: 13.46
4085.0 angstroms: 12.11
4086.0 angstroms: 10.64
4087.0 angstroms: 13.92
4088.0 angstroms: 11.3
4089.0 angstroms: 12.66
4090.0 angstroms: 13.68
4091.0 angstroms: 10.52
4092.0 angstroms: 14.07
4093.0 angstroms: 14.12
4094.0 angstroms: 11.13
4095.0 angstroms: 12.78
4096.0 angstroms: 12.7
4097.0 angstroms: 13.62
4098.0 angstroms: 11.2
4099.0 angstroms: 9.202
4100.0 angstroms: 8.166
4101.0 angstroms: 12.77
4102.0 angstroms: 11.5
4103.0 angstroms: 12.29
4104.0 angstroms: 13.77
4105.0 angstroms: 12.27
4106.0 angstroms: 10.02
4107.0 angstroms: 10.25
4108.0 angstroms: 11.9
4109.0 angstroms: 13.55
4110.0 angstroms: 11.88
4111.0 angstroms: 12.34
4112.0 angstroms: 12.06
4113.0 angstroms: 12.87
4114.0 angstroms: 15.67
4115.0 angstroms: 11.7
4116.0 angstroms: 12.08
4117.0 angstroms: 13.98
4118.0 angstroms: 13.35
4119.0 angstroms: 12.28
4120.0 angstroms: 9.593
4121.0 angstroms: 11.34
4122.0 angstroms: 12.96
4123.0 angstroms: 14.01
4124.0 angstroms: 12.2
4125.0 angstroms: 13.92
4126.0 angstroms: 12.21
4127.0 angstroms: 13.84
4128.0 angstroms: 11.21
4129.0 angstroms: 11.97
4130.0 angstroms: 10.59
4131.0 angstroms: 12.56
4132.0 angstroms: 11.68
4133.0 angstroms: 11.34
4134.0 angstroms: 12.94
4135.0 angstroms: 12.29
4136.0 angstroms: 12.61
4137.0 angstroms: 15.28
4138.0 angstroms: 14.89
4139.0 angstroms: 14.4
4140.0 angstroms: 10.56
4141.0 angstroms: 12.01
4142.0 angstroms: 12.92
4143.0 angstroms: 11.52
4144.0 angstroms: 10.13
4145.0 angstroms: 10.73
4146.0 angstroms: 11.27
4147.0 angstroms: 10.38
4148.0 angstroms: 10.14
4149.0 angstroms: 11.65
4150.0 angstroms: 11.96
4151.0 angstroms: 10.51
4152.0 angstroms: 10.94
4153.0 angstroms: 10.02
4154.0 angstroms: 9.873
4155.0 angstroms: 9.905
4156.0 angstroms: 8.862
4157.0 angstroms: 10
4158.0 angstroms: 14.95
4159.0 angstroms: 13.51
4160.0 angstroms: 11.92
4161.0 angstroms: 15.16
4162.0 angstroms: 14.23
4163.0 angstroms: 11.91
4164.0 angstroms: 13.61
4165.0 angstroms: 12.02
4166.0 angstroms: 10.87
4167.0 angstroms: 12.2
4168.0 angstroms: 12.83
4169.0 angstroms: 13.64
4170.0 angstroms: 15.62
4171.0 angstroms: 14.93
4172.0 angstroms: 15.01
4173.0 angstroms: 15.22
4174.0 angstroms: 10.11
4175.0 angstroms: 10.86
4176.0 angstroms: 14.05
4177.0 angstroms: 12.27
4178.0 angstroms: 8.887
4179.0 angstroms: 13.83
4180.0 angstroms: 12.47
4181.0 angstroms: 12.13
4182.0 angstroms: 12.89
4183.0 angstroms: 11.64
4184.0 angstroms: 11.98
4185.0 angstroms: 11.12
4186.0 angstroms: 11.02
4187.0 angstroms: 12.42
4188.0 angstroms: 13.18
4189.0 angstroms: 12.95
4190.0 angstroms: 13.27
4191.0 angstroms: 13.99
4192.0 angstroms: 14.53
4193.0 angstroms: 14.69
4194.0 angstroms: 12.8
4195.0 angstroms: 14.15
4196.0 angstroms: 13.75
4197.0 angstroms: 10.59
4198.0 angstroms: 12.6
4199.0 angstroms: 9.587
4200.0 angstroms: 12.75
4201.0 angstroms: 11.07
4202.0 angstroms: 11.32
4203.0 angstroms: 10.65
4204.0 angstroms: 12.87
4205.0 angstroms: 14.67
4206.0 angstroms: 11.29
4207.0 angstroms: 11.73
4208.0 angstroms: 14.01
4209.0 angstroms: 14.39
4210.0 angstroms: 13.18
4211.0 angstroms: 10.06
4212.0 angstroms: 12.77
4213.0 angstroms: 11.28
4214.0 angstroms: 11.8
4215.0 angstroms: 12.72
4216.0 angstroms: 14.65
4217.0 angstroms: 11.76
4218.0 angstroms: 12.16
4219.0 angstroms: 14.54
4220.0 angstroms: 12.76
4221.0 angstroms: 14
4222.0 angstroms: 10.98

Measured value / -0.7 angstroms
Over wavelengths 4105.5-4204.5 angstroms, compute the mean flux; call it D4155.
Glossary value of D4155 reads 12.3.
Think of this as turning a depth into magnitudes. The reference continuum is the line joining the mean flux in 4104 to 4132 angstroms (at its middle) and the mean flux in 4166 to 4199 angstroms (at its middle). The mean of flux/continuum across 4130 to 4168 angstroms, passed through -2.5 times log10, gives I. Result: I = 0.05 mag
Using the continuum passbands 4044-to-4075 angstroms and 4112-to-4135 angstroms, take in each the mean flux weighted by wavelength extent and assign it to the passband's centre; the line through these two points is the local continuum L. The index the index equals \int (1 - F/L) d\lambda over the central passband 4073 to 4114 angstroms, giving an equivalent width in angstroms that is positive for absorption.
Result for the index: 0.4 angstroms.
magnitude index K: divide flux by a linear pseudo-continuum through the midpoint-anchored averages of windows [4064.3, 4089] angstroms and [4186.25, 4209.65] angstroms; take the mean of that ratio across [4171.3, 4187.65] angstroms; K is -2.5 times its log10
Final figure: 0.031 mag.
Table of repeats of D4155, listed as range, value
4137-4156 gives 11.4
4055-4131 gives 12.1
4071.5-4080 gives 12.1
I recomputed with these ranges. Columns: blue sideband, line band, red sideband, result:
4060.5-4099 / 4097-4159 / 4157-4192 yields 0.05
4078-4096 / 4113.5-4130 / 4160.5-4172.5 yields 0.03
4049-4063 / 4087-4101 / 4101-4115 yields 0.02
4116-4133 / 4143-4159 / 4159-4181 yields 0.17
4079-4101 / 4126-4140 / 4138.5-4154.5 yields -0.11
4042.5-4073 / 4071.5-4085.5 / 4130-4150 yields -0.01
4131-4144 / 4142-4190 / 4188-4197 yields 0.09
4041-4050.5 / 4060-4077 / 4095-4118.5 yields 0.01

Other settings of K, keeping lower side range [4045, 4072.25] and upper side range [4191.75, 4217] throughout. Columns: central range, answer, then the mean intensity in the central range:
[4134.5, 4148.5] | 0.02 mag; 12.1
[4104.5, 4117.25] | -0.01 mag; 12.3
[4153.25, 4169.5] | 0.02 mag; 12.2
